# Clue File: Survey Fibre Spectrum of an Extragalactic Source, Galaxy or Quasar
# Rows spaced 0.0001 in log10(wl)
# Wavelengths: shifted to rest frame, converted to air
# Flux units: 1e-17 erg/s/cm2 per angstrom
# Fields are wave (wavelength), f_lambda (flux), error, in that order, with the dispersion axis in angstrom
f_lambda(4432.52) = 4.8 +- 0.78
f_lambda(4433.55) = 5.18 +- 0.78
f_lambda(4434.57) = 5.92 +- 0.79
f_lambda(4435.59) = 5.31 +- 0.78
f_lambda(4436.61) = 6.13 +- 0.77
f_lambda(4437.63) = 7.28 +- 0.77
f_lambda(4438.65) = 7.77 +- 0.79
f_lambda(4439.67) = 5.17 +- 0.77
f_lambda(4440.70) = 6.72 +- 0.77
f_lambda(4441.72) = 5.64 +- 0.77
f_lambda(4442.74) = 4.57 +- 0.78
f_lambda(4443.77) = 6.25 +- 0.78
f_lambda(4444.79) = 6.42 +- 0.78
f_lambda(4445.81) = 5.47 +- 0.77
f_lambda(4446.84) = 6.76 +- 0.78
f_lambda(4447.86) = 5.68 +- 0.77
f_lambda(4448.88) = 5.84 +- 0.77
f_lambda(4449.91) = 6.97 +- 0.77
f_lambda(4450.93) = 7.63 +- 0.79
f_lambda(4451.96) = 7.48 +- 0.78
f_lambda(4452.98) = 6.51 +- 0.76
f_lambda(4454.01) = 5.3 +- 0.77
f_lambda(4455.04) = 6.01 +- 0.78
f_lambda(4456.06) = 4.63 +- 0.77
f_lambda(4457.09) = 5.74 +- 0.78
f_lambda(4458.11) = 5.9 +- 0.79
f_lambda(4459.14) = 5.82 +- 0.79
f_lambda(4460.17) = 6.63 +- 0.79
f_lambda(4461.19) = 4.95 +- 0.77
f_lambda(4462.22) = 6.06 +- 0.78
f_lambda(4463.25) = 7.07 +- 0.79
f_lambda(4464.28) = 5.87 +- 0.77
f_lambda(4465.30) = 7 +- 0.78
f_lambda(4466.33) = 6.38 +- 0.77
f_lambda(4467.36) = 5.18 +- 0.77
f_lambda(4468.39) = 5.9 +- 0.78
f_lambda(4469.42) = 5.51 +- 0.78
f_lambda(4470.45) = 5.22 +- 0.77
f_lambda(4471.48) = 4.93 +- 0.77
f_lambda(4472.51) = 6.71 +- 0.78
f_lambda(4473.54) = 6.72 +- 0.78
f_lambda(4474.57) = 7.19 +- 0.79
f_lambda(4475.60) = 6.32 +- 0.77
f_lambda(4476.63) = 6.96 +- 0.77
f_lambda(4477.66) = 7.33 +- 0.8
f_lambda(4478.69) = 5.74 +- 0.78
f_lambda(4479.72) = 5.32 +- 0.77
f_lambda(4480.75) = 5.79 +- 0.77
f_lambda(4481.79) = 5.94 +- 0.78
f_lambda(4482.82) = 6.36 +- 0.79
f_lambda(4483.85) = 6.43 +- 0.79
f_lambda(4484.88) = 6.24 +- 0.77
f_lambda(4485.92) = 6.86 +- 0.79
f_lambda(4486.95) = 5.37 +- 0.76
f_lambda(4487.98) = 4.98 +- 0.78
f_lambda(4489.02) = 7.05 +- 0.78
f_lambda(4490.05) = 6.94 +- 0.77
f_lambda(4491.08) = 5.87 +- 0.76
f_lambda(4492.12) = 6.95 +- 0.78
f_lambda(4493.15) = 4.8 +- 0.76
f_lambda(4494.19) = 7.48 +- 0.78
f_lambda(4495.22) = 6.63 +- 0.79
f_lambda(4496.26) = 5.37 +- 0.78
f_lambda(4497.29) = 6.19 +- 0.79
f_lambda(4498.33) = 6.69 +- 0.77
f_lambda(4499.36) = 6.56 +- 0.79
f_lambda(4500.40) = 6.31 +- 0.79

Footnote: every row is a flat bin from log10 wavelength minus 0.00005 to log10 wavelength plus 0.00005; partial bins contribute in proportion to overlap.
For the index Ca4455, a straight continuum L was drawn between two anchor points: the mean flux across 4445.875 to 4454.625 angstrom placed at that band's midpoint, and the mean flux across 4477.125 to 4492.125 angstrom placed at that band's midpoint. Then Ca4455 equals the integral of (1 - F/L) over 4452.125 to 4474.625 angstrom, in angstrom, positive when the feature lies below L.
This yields 1.4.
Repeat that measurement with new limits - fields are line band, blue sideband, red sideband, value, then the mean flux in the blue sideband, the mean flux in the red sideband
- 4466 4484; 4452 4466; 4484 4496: 0.2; 6.02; 6.27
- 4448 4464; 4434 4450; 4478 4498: -0.1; 6.09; 6.14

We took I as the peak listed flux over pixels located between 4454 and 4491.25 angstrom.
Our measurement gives 7.33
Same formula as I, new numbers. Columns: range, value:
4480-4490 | 7.05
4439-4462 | 7.63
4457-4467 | 7.07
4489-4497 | 7.48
